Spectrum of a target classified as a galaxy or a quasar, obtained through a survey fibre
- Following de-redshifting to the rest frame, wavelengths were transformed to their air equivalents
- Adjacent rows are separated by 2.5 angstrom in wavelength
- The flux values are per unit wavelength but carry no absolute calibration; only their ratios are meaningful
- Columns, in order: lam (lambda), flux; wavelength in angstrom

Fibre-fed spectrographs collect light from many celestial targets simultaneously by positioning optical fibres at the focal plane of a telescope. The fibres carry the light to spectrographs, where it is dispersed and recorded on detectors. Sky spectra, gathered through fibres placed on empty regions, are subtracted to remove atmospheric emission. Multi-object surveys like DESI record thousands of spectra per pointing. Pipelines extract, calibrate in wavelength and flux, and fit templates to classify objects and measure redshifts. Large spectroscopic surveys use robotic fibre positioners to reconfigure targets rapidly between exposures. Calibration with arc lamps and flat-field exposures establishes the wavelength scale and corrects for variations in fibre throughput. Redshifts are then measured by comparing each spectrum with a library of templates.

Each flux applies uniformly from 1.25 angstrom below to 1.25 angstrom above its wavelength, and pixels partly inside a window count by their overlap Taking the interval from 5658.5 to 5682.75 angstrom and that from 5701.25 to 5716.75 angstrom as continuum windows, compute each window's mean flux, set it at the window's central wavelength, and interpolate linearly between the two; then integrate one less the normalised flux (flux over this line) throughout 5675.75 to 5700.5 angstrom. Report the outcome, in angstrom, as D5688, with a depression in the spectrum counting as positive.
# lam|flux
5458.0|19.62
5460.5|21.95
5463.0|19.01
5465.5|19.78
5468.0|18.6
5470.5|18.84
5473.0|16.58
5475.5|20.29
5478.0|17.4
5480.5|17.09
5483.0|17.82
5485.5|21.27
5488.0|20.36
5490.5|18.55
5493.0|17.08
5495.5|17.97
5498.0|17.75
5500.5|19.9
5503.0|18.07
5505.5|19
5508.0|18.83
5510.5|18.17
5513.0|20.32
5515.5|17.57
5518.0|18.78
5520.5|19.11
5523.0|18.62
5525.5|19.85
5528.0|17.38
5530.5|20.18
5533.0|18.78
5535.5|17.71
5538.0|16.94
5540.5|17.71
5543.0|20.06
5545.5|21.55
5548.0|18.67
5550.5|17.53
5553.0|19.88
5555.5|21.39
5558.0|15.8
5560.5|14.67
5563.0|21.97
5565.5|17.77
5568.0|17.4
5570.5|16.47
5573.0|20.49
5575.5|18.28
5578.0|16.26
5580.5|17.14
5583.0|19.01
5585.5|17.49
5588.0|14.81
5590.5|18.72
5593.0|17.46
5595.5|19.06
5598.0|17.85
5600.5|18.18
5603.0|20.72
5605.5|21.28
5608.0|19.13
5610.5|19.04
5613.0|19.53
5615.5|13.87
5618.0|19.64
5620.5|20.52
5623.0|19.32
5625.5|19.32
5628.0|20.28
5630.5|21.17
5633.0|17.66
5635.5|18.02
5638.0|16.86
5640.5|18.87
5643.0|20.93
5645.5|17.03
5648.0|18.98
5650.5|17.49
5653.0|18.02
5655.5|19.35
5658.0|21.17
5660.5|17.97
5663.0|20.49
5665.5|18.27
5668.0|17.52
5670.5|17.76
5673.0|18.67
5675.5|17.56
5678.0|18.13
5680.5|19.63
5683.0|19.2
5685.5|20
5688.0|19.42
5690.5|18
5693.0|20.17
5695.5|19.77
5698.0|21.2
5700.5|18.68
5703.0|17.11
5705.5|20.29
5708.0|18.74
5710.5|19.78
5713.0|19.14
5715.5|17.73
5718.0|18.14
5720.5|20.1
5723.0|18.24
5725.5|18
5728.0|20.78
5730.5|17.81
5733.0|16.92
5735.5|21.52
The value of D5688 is -0.95 angstrom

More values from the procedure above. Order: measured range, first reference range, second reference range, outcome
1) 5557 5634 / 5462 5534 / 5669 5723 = 1.8 angstrom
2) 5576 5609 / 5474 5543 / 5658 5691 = 0.8 angstrom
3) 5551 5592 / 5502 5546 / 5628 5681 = 1.7 angstrom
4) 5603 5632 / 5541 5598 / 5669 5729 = -1.4 angstrom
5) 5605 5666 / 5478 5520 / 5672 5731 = -0.2 angstrom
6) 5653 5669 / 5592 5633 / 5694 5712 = 0.2 angstrom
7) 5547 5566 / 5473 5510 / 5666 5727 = 0.2 angstrom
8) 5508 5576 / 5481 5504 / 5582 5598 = -1.6 angstrom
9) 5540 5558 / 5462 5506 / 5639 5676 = -0.7 angstrom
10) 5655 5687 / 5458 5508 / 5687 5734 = 0.1 angstrom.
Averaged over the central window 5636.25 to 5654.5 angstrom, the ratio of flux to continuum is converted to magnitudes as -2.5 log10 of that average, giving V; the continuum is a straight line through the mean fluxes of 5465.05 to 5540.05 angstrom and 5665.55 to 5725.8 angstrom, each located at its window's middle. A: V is 0.028 mag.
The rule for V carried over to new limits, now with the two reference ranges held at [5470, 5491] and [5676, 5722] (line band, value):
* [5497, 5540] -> 0.01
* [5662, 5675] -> 0.04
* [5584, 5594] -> 0.11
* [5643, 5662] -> 0.02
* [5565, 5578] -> 0.06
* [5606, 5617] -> 0.05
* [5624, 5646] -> 0.00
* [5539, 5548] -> -0.04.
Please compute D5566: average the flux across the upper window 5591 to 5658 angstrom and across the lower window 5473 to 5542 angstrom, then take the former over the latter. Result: 1.0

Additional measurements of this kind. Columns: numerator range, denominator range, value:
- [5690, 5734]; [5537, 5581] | 1.03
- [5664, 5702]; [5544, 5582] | 1.03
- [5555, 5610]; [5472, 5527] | 0.98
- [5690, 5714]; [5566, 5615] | 1.06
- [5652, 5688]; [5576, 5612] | 1.03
